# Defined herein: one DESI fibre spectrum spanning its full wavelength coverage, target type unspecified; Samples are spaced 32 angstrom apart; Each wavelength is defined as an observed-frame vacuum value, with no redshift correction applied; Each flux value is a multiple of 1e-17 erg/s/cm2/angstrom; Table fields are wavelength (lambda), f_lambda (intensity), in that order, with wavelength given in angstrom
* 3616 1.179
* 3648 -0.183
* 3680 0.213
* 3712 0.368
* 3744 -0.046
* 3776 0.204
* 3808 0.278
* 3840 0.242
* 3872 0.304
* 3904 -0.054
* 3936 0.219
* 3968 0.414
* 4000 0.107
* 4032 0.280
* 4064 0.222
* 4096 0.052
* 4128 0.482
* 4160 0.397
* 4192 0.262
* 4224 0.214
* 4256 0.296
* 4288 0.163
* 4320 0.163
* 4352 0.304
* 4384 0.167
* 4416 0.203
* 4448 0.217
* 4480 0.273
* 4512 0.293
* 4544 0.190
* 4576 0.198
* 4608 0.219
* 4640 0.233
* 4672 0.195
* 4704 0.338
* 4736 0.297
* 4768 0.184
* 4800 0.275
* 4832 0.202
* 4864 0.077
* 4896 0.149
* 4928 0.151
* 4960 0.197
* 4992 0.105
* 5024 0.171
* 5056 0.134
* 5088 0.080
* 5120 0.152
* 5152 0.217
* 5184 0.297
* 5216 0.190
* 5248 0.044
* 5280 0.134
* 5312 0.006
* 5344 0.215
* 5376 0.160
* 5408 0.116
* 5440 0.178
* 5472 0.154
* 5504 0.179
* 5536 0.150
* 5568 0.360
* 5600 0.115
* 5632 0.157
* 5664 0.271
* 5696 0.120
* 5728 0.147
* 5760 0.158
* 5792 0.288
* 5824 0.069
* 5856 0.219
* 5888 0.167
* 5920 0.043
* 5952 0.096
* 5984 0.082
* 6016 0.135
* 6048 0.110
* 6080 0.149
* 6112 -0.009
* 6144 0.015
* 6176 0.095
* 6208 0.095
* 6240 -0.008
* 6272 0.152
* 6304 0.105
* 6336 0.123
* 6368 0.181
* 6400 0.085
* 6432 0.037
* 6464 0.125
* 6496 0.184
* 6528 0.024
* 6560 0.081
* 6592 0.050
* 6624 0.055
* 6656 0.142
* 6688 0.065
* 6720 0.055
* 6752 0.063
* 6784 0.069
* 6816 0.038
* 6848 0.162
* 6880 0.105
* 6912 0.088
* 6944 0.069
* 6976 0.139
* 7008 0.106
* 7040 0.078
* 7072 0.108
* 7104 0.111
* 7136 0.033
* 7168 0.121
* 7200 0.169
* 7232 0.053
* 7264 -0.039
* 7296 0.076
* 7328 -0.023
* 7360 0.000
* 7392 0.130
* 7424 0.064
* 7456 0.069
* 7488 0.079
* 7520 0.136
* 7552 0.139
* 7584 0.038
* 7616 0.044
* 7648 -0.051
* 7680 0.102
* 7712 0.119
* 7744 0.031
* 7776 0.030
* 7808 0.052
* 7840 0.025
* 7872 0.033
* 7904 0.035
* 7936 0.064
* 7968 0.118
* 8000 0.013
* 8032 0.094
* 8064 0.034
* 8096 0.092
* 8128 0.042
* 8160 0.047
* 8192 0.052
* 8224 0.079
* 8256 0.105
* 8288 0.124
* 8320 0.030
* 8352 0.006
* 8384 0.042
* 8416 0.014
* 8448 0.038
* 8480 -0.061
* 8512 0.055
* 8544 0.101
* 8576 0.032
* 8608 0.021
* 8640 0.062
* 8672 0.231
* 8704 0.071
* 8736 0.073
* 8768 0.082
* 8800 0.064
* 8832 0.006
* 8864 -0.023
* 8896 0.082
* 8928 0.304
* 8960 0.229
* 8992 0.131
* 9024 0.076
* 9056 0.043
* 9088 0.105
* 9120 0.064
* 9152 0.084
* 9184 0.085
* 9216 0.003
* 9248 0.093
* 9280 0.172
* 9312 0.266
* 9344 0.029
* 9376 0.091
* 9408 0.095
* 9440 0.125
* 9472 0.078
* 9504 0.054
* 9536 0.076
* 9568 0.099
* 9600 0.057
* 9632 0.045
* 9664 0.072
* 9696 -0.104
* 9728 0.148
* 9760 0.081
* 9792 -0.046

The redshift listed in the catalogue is 1.40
